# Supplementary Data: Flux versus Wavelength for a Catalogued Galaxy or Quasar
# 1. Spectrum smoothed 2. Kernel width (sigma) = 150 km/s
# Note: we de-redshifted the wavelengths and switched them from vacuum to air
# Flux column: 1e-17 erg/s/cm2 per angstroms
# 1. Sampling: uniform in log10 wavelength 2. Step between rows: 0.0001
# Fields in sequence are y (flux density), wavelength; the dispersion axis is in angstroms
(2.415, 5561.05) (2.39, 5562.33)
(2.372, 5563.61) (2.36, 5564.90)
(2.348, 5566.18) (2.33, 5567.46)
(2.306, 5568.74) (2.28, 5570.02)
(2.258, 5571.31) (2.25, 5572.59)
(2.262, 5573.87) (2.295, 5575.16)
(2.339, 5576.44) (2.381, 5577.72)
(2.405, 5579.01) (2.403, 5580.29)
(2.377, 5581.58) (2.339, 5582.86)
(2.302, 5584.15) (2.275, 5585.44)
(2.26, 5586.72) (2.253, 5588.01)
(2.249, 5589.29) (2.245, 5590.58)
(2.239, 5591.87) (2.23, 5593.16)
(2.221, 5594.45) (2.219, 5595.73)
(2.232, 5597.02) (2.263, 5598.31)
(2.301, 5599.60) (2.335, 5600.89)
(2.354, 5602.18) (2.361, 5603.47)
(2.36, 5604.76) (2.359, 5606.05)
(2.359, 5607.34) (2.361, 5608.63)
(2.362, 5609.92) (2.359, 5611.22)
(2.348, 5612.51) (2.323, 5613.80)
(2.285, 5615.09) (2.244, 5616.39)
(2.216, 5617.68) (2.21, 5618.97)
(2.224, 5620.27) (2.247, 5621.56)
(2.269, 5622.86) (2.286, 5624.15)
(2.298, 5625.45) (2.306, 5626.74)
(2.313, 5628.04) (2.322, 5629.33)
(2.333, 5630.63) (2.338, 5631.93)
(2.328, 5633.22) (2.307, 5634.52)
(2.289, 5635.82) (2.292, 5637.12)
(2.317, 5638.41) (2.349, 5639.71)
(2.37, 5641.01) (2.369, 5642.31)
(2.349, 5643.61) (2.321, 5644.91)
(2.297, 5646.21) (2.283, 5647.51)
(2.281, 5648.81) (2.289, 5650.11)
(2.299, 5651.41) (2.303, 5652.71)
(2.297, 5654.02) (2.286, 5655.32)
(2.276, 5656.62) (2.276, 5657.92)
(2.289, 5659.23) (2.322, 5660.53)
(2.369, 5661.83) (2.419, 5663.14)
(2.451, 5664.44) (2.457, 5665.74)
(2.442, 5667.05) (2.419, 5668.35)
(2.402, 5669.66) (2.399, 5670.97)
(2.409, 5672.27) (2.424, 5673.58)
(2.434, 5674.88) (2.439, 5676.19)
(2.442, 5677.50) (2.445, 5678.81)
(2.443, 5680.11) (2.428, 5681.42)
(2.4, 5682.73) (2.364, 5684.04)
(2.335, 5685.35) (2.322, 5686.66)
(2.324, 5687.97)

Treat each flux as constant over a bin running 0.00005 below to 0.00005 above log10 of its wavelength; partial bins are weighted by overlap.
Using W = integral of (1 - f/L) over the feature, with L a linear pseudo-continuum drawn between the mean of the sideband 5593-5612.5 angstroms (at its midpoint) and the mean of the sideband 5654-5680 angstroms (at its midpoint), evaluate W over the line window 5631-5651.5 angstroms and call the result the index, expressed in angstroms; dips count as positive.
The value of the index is 0.4 angstroms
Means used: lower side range 2.32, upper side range 2.39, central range 2.32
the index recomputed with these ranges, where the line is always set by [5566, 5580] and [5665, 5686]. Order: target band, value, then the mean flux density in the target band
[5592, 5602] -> 0.3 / 2.26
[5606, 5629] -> 0.6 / 2.3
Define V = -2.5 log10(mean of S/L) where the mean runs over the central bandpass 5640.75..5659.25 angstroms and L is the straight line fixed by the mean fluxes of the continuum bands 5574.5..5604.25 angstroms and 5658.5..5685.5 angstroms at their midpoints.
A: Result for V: 0.03 mag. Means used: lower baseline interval 2.3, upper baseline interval 2.41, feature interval 2.3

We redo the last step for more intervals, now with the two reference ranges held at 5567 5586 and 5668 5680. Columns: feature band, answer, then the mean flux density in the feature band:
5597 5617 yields 0.01 mag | 2.33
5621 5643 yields 0.03 mag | 2.31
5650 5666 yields 0.03 mag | 2.33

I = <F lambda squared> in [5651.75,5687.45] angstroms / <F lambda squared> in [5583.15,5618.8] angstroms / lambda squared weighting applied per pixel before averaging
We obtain 1.06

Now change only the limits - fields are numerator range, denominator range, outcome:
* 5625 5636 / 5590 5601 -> 1.04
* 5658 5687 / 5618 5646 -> 1.06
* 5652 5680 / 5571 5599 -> 1.07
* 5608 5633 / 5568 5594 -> 1.01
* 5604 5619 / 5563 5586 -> 1.01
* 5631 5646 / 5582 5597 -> 1.05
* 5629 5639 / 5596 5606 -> 1.01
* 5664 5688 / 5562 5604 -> 1.08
